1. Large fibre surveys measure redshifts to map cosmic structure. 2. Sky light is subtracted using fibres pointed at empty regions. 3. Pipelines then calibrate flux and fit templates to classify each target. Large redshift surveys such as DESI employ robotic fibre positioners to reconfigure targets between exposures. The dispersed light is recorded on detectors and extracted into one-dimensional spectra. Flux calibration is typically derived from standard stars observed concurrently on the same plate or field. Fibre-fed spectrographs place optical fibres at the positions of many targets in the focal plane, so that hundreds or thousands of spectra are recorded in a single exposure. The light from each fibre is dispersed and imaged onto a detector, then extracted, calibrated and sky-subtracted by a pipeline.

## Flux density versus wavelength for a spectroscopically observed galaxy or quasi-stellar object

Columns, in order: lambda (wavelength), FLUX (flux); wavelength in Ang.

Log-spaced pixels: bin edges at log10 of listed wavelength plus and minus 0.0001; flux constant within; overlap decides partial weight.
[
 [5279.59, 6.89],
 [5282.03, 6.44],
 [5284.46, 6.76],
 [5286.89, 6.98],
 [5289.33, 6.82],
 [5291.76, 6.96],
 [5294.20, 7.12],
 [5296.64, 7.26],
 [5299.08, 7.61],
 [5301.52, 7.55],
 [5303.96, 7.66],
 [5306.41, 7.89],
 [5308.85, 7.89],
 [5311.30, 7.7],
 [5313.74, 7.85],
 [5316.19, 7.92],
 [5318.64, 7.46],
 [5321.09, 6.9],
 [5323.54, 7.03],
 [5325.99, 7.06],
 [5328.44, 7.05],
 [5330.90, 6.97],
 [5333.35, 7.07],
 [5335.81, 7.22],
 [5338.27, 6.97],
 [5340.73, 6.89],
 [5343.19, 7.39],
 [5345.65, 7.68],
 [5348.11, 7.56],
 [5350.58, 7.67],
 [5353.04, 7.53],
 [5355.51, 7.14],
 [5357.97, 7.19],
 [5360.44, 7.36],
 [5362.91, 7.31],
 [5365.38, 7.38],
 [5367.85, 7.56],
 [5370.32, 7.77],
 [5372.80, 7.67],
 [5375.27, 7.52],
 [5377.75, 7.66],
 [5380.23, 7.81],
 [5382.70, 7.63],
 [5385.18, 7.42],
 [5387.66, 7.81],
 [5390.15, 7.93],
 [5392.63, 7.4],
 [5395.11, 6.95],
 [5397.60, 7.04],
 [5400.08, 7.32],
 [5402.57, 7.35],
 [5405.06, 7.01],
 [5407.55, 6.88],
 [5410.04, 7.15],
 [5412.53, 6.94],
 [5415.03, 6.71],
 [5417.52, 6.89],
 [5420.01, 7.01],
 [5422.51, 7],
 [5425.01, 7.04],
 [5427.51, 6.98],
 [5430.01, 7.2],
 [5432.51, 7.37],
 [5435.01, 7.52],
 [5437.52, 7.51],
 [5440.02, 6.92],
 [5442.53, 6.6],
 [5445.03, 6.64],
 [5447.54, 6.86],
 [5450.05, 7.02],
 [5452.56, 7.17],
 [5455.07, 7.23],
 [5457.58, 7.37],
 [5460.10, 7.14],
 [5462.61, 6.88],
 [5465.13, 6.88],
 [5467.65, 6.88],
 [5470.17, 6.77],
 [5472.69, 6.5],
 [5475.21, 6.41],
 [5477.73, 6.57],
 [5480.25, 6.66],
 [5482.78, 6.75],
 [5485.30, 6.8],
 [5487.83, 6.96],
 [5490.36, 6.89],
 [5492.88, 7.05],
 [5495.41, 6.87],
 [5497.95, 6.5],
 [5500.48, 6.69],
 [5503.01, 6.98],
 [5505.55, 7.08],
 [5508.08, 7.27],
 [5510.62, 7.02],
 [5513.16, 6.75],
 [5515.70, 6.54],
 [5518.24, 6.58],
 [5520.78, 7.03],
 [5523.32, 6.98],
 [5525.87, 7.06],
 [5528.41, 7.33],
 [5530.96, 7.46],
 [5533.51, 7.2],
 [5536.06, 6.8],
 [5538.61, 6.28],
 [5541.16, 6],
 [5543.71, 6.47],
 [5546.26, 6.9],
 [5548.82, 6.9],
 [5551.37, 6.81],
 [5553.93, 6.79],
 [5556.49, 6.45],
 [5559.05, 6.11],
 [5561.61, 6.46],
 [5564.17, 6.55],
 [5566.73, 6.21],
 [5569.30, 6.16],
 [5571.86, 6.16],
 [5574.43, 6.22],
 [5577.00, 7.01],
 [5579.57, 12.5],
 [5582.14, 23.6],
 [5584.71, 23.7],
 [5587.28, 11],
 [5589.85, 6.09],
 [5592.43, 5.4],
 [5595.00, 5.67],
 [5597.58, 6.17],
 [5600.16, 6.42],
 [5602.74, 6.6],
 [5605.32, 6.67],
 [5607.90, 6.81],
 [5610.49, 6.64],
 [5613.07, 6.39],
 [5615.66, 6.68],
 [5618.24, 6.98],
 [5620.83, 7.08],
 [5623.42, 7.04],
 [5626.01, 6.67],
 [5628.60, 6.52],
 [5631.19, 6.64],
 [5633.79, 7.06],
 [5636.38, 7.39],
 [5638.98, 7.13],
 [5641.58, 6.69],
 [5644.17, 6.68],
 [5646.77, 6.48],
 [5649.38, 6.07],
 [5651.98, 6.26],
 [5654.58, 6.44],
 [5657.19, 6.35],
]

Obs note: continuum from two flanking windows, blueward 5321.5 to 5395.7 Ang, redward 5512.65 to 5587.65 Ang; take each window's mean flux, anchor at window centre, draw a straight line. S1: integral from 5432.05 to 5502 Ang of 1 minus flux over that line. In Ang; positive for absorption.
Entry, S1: 8.05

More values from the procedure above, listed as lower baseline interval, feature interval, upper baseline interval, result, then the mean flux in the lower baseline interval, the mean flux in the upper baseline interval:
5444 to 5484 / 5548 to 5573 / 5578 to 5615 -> 6.6 Ang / 6.86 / 9.47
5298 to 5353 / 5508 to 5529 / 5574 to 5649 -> 2.6 Ang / 7.41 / 8.12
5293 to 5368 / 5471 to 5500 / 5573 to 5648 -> 4.0 Ang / 7.38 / 8.13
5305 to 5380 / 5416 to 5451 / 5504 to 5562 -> 0.4 Ang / 7.41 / 6.8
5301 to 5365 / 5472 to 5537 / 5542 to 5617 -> 7.6 Ang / 7.38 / 7.97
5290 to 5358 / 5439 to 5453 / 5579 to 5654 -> 1.5 Ang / 7.36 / 8.04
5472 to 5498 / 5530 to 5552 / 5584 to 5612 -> 1.8 Ang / 6.74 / 7.95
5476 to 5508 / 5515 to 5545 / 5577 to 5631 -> 2.5 Ang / 6.83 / 8.64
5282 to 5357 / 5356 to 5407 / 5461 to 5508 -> -2.3 Ang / 7.3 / 6.8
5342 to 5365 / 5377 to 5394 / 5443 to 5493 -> -0.9 Ang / 7.42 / 6.86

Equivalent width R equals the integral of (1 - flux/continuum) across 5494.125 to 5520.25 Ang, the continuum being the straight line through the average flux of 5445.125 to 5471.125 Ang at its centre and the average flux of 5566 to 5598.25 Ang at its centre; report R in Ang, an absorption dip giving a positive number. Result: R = 4.1 Ang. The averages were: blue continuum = 7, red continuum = 9.81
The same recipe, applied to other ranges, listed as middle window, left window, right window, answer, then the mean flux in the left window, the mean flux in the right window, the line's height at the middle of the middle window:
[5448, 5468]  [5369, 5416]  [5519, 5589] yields 1.7 Ang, 7.37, 8.28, 7.74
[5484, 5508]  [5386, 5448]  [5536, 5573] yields -0.5 Ang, 7.13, 6.46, 6.74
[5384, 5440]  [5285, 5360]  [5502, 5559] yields -0.6 Ang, 7.33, 6.83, 7.11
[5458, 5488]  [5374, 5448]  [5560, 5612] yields 3.6 Ang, 7.21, 8.58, 7.69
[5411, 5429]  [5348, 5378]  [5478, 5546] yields 0.7 Ang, 7.48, 6.84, 7.23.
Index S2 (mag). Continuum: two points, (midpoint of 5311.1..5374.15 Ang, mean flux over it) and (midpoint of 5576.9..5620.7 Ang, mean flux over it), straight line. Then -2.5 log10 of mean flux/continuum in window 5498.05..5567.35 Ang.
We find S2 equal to 0.263 mag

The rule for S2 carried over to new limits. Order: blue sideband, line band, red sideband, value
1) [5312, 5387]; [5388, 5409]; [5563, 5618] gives 0.05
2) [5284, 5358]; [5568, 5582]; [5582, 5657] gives -0.18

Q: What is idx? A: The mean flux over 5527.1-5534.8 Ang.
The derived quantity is 7.33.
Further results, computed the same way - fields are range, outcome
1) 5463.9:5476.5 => 6.69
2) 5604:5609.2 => 6.73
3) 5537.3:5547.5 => 6.42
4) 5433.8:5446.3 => 7.04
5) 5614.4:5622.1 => 6.92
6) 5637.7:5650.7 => 6.61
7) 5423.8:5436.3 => 7.22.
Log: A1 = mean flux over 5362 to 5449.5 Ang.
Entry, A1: 7.25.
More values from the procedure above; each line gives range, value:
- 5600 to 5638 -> 6.79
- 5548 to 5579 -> 6.62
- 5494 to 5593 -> 7.82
